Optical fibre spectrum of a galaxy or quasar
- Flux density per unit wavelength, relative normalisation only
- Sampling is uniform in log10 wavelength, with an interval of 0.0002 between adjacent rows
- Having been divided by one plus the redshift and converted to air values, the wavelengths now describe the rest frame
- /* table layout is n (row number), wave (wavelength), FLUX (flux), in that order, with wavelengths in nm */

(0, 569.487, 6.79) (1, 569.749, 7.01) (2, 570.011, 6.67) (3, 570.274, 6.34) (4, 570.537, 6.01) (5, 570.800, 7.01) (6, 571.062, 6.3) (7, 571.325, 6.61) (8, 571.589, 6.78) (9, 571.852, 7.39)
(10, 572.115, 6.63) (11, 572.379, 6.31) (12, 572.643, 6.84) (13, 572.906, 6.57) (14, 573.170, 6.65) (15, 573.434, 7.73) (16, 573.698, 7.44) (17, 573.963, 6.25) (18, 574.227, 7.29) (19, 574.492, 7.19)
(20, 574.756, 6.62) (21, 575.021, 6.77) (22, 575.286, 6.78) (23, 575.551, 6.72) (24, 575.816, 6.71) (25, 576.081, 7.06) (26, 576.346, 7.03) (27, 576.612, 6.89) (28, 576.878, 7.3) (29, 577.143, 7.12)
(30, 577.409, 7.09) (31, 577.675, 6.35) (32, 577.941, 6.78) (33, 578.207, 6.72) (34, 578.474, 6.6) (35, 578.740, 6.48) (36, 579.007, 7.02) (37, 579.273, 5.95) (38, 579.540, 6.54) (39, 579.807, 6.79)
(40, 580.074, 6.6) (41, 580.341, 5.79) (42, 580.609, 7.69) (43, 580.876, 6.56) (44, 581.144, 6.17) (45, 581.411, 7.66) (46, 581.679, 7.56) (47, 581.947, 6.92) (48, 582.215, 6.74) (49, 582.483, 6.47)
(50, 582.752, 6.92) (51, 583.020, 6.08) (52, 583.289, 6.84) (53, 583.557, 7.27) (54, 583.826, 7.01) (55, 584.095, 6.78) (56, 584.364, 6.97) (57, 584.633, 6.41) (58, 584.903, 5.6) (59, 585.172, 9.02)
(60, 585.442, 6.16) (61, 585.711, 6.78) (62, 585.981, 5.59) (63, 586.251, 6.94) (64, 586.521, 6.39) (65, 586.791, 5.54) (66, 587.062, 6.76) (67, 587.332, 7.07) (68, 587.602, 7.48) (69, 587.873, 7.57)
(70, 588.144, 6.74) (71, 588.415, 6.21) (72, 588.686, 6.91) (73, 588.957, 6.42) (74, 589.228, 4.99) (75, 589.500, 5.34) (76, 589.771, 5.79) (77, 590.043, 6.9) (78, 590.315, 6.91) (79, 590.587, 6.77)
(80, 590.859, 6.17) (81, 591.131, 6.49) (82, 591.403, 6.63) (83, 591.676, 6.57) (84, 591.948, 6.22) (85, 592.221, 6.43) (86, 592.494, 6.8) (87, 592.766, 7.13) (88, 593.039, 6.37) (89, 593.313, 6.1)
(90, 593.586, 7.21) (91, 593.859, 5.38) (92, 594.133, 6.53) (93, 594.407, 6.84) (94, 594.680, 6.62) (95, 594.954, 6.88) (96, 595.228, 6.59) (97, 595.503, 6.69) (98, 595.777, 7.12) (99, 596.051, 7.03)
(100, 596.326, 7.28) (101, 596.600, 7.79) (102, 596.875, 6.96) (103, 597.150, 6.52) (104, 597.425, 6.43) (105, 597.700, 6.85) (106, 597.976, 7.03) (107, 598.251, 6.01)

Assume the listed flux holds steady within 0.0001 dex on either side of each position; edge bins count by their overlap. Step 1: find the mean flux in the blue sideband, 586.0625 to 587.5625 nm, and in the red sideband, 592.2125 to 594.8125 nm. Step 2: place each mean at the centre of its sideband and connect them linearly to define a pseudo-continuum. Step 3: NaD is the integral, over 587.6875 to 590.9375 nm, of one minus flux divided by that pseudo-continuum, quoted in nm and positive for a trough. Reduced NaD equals 0.07 nm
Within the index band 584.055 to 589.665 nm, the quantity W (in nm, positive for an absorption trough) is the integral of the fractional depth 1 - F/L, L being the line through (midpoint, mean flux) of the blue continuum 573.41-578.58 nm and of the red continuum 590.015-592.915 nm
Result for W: 0.14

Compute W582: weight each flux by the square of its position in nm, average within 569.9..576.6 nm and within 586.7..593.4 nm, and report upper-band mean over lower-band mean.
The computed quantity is 1.01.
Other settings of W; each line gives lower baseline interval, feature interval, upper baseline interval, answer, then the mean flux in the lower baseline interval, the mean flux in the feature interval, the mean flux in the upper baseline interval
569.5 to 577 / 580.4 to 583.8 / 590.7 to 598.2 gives -0.062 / 6.82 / 6.88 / 6.68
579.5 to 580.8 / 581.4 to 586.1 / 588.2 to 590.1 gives -0.263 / 6.69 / 6.8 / 6.07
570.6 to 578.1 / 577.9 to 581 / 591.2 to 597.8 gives 0.089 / 6.86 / 6.62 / 6.71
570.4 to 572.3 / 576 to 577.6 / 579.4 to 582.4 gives -0.073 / 6.66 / 7.06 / 6.81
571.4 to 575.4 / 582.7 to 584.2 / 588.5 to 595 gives -0.041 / 6.88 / 6.81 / 6.43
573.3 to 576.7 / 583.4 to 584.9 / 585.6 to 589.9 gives -0.048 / 6.96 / 6.77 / 6.41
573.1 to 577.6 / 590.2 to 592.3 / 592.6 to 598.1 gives 0.089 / 6.98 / 6.52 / 6.77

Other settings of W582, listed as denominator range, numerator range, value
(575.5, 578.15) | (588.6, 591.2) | 0.95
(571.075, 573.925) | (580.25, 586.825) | 1.02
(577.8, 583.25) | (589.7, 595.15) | 1.02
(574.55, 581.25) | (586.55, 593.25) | 1.01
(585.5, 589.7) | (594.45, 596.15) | 1.09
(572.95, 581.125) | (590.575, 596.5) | 1.03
